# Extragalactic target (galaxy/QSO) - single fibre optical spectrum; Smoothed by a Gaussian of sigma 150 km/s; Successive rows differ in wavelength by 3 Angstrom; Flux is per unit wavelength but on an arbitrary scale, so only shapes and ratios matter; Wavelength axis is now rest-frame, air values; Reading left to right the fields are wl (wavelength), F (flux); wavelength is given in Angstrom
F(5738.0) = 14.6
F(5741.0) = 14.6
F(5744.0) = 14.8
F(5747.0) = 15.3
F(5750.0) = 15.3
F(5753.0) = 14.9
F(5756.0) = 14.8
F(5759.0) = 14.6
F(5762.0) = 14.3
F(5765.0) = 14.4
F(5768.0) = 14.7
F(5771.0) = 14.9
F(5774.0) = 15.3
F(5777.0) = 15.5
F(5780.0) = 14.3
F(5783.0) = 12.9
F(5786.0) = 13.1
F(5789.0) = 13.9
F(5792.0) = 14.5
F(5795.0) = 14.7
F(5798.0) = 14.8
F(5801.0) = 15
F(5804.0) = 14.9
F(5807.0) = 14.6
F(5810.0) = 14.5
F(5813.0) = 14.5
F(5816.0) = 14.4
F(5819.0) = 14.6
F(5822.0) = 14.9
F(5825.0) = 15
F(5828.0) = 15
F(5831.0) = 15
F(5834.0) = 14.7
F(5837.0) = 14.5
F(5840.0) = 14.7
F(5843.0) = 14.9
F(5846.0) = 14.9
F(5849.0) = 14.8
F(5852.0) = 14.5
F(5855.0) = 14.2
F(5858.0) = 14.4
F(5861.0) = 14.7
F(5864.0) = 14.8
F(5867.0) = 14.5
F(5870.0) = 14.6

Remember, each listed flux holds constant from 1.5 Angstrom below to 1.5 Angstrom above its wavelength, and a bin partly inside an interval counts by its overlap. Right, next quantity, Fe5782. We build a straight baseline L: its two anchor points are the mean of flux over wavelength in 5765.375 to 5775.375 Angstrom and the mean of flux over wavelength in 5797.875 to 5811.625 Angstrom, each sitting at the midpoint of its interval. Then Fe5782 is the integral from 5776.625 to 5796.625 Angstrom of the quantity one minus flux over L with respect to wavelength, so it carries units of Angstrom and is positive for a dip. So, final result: 1.0 Angstrom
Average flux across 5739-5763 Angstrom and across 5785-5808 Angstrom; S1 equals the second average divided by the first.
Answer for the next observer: 0.98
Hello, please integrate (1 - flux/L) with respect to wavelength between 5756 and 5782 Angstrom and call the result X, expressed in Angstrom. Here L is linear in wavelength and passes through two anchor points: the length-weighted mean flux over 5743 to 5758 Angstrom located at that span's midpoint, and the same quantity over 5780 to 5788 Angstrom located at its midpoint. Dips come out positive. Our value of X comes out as -1.2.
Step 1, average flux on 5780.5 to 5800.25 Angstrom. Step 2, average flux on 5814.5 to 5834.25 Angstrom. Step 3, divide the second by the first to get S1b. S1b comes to 1.05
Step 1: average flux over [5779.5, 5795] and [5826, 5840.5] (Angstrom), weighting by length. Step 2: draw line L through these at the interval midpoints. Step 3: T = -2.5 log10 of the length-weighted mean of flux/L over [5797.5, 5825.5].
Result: -0.03 mag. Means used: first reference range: 13.8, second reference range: 14.8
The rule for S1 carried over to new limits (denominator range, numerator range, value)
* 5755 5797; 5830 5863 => 1.02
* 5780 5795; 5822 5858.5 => 1.07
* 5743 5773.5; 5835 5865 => 0.99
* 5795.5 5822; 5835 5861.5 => 1.00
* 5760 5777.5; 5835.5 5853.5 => 0.99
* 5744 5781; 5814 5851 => 0.99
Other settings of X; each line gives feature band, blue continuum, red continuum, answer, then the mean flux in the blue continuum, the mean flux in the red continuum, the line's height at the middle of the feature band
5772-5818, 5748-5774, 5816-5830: 1.06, 14.8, 14.8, 14.8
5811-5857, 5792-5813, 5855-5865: -0.22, 14.7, 14.6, 14.6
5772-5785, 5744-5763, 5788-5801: 0.20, 14.9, 14.6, 14.7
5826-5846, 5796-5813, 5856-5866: -0.20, 14.7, 14.6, 14.7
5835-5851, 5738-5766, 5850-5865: -0.21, 14.8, 14.5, 14.6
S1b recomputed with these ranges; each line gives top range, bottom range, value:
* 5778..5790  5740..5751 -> 0.91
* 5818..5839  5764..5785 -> 1.02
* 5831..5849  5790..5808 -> 1.00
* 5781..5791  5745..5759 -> 0.89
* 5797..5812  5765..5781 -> 0.99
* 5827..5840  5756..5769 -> 1.02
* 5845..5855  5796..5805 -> 0.98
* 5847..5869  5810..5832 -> 0.99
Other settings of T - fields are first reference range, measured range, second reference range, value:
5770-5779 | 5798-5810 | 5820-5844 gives 0.02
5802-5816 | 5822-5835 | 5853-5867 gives -0.03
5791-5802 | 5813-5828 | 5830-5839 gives 0.00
